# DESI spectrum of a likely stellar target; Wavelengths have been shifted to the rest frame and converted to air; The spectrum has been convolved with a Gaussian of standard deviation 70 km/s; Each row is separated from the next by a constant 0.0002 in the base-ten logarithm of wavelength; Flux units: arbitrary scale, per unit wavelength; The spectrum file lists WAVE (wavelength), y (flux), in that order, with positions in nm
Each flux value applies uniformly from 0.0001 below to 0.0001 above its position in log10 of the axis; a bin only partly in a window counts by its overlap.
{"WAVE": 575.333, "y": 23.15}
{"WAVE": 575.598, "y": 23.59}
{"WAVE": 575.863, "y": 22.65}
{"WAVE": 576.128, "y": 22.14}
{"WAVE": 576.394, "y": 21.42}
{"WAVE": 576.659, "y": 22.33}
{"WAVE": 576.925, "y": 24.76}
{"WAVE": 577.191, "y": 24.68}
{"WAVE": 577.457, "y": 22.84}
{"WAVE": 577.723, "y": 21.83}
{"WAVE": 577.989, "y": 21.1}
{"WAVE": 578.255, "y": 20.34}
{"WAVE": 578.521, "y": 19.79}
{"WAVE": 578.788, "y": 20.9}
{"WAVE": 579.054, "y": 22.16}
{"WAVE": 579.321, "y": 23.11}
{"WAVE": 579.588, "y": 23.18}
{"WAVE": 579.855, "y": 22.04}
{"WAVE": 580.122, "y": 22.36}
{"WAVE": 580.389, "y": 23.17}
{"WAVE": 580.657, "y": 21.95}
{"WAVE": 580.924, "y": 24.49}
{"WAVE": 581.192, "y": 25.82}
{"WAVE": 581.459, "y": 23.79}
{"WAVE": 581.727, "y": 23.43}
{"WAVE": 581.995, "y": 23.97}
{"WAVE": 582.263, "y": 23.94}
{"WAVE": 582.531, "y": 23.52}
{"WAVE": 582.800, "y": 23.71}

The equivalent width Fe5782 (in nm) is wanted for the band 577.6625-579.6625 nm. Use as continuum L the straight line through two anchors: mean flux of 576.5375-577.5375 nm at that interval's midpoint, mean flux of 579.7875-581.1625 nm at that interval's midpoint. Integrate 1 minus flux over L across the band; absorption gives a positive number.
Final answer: 0.16 nm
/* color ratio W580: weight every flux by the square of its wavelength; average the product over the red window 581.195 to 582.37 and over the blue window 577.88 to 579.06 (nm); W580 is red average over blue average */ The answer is 1.2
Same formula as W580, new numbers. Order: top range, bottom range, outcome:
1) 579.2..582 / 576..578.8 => 1.07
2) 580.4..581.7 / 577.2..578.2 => 1.09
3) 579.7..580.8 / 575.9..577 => 1.01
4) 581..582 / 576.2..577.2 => 1.07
